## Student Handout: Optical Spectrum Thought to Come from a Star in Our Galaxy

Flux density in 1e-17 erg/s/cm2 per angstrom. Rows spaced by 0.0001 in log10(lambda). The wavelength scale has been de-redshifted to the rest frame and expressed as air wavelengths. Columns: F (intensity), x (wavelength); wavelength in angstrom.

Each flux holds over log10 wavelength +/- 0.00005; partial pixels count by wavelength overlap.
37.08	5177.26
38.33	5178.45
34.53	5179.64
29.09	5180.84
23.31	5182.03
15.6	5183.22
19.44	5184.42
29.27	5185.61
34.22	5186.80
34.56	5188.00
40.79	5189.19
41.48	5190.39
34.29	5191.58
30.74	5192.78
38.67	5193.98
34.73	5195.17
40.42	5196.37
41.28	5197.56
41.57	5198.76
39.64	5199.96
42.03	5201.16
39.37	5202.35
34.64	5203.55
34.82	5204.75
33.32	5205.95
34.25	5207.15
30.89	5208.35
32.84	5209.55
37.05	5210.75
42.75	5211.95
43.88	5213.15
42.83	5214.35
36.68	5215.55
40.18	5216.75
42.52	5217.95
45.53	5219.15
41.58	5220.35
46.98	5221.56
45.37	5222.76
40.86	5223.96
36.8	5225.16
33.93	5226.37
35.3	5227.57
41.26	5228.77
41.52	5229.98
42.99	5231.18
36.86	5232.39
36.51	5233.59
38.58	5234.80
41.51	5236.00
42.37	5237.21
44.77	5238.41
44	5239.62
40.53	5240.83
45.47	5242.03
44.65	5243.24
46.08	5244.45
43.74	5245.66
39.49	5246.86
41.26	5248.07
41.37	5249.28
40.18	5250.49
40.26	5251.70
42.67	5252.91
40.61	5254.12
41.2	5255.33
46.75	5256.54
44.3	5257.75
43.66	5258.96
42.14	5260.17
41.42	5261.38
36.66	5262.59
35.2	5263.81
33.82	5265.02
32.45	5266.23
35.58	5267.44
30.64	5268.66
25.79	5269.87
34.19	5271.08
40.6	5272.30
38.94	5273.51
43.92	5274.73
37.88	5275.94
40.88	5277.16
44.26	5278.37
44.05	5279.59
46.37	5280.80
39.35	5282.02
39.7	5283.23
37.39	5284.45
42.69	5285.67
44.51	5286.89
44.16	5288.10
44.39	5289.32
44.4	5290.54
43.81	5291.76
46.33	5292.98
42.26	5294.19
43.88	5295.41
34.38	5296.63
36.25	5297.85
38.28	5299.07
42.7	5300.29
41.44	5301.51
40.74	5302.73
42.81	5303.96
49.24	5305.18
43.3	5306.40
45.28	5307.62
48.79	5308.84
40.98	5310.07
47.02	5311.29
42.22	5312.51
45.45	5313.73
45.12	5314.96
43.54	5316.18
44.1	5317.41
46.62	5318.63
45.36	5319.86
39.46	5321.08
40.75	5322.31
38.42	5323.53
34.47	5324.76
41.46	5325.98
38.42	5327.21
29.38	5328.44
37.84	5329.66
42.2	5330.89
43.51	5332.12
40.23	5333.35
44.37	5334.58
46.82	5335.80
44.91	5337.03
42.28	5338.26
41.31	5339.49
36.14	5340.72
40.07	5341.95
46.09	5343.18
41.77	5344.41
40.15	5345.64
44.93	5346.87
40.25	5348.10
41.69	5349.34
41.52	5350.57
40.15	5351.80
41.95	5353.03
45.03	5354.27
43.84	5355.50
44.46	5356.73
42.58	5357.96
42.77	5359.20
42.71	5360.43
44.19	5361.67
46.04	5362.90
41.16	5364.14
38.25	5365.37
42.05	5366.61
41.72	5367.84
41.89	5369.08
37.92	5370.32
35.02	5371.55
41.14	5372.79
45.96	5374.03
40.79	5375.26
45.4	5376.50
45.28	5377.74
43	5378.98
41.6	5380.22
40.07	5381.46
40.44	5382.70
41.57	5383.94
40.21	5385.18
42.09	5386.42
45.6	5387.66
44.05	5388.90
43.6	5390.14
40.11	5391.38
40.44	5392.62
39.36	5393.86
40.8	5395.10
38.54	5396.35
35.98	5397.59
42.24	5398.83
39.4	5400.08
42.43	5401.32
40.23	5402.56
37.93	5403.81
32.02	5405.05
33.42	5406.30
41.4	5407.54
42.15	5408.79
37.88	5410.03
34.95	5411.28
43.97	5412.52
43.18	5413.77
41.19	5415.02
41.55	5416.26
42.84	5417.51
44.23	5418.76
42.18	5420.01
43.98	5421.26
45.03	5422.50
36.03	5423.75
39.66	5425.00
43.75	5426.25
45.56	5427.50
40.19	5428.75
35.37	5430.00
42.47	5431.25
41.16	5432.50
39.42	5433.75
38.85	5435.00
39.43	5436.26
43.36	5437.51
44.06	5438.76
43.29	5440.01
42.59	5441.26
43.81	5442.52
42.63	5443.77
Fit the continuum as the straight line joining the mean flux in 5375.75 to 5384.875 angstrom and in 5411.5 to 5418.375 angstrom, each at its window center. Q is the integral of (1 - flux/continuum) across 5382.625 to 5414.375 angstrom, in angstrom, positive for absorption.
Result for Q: 1.6 angstrom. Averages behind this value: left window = 42.3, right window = 42.2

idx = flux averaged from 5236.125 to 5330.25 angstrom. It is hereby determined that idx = 41.2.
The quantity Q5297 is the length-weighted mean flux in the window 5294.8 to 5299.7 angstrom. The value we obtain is 38.2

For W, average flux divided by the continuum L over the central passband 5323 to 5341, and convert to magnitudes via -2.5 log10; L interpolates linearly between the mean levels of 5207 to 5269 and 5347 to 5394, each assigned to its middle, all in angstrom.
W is 0.04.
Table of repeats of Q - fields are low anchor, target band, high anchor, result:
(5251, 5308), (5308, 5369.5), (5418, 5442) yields -1.7 angstrom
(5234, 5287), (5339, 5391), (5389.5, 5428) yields -2.0 angstrom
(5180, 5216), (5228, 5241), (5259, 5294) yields -1.3 angstrom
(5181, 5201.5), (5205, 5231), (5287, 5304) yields -2.4 angstrom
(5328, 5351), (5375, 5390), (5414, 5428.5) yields -0.2 angstrom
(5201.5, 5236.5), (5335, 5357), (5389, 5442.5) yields -1.3 angstrom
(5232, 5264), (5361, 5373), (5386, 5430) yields 0.0 angstrom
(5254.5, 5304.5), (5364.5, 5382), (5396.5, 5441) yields -0.4 angstrom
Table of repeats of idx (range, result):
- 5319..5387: 41.5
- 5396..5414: 39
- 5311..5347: 41.7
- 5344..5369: 42.4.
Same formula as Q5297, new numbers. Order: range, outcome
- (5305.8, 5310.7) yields 44.6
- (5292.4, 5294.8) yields 44.4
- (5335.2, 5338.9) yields 44.6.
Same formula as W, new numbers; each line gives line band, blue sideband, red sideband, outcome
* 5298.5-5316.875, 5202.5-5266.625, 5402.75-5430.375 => -0.09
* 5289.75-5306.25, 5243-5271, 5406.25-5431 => -0.06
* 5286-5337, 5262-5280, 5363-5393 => -0.10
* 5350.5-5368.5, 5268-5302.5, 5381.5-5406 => -0.06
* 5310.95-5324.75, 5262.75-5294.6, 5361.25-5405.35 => -0.07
